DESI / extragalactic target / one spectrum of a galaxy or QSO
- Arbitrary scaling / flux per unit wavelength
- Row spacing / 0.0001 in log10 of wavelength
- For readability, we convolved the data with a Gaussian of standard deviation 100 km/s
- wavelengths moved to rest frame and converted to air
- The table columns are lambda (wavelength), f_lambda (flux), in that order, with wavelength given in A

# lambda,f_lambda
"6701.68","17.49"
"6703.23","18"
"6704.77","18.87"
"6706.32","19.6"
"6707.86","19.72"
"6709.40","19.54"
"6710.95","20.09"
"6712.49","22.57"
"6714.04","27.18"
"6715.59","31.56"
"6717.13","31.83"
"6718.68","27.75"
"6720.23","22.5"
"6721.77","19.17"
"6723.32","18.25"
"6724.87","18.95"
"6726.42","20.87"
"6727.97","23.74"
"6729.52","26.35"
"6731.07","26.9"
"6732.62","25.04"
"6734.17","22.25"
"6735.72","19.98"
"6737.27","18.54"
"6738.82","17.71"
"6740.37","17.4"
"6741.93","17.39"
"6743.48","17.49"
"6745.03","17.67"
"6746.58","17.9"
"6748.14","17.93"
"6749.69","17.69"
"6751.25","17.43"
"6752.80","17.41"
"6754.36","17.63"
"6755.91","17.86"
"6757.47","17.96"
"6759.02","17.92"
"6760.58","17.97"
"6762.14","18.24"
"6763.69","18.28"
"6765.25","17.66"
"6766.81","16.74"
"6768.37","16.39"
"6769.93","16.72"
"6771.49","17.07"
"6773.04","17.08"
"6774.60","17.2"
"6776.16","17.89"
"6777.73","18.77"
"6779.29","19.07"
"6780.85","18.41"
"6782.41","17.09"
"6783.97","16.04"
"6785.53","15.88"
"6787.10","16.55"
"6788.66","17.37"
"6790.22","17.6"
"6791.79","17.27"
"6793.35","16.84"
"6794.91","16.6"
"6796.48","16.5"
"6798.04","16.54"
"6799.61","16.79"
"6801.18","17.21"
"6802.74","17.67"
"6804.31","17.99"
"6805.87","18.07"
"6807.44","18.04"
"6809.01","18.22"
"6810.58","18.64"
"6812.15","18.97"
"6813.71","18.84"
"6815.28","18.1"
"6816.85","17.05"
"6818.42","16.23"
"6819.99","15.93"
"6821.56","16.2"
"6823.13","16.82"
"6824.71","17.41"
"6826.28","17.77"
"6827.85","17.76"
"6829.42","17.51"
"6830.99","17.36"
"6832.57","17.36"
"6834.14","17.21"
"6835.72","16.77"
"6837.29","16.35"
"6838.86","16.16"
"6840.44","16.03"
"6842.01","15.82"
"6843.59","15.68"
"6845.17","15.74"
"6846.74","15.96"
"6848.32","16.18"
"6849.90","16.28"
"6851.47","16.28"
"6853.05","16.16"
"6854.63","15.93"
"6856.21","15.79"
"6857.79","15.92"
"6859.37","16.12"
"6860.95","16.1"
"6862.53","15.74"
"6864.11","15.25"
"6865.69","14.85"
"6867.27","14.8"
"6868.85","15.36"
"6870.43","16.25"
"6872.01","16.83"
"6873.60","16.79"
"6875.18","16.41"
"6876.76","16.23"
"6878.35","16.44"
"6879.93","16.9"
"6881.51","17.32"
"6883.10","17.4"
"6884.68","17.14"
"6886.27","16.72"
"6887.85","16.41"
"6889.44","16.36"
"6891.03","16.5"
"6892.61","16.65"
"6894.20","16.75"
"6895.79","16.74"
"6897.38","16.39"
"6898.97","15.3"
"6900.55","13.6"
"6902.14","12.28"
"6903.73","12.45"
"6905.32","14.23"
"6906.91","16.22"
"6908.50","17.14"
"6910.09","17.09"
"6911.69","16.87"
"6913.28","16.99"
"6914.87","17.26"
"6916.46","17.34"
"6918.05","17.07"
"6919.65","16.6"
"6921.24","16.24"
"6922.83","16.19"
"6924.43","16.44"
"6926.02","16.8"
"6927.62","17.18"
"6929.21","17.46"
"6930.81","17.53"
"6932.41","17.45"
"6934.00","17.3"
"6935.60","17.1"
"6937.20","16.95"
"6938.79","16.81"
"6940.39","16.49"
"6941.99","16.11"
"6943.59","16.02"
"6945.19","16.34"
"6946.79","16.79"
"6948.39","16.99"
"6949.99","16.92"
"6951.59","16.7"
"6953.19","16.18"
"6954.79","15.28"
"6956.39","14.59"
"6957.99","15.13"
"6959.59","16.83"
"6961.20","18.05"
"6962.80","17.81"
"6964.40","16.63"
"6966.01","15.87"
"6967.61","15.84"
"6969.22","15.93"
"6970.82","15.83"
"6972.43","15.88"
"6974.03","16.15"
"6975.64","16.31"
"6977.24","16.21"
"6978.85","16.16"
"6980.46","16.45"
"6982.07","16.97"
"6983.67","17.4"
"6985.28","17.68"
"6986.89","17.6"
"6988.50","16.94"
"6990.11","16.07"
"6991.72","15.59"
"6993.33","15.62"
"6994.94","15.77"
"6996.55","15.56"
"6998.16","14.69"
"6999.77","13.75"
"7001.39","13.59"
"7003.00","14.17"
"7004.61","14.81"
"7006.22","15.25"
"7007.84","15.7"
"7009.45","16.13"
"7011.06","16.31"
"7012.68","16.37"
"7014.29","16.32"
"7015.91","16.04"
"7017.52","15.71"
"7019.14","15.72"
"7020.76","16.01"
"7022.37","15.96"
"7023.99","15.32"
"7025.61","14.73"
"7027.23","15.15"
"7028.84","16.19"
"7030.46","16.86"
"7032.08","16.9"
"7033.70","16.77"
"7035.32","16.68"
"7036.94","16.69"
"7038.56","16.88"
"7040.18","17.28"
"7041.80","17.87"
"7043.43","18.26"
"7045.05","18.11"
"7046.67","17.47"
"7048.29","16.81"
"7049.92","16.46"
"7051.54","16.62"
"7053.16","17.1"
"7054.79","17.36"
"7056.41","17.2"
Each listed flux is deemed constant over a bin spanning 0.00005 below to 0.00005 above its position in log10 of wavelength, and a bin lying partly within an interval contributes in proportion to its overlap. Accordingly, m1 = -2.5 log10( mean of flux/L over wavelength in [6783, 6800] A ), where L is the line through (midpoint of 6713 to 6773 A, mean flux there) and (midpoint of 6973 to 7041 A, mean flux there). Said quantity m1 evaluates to 0.161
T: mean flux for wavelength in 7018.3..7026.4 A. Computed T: 15.5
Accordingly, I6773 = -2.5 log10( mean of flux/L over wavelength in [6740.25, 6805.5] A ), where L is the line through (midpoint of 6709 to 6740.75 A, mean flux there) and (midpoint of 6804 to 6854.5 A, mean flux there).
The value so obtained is 0.16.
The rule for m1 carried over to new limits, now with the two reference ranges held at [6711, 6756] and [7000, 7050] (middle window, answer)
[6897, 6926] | 0.14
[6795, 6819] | 0.13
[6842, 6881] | 0.19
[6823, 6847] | 0.16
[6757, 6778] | 0.18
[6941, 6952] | 0.06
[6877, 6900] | 0.12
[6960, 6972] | 0.04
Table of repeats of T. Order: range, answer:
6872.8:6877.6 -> 16.4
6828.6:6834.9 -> 17.4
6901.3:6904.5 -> 12.4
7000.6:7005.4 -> 14.2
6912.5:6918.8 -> 17.2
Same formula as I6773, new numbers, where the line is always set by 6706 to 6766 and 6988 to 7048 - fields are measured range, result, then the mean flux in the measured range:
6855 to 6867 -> 0.19 mag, 15.6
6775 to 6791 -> 0.14 mag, 17.5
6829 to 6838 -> 0.12 mag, 17.1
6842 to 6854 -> 0.17 mag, 16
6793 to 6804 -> 0.16 mag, 16.9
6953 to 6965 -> 0.04 mag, 16.3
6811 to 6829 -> 0.11 mag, 17.4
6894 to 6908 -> 0.20 mag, 14.9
